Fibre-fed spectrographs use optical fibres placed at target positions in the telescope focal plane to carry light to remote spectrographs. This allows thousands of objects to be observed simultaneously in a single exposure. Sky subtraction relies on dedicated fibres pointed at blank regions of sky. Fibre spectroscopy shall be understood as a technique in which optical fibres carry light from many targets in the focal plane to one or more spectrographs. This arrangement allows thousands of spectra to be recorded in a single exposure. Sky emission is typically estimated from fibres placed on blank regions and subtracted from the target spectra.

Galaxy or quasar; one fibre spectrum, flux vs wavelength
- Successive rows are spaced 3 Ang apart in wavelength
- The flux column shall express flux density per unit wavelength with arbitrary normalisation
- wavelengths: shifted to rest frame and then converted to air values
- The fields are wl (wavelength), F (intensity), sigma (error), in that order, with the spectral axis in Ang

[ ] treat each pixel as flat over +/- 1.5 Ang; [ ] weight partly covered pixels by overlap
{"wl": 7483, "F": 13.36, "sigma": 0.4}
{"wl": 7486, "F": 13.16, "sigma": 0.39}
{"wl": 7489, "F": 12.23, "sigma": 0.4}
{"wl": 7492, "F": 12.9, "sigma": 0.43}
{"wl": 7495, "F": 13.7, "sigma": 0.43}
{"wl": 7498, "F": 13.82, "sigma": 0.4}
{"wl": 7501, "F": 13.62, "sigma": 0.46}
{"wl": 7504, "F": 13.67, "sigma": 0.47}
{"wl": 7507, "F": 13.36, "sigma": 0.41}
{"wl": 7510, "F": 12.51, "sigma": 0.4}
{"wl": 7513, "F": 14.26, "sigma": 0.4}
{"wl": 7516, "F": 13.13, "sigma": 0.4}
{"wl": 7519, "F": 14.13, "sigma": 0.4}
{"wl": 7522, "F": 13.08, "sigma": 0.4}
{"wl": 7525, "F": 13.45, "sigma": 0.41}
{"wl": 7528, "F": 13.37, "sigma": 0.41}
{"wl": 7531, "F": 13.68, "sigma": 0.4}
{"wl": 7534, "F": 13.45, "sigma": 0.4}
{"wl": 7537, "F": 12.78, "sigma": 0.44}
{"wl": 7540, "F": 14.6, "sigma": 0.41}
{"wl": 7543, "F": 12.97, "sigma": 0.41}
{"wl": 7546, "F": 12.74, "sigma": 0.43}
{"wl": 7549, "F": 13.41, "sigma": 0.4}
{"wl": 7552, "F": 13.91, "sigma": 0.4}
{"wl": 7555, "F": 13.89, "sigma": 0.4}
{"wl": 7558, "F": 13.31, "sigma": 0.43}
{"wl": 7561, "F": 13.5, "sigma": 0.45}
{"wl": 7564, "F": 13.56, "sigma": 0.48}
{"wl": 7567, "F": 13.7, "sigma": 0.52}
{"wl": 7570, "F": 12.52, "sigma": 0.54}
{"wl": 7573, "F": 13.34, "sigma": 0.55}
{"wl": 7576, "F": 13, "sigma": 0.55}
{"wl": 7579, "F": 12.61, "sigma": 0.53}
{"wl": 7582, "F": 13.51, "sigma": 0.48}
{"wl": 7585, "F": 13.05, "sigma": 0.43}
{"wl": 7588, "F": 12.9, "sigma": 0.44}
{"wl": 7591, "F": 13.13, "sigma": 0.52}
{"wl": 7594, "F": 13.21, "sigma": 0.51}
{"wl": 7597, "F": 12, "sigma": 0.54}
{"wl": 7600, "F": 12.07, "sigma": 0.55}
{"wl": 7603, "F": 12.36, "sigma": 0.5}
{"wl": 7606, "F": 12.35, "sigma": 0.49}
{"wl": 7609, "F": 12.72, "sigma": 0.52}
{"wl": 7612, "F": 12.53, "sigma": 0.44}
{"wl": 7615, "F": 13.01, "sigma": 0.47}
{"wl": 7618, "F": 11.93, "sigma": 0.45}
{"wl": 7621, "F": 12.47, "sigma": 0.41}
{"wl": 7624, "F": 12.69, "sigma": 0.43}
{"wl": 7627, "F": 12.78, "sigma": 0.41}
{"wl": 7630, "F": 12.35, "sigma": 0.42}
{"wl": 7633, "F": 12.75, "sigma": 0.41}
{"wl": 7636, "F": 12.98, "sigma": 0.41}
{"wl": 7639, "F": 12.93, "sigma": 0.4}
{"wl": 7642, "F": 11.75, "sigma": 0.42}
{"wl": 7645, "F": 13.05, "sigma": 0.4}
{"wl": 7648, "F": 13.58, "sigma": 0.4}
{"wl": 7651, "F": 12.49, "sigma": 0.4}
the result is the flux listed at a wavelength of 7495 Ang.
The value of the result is 13.7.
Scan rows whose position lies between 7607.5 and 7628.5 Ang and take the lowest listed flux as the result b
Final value 11.93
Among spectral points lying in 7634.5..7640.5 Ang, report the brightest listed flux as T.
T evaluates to 12.98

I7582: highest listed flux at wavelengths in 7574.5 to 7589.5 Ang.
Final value 13.51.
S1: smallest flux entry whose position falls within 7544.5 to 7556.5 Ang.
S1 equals 12.74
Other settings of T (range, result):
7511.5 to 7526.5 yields 14.26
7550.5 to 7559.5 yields 13.91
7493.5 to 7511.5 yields 13.82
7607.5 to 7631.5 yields 13.01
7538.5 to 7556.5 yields 14.6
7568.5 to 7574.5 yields 13.34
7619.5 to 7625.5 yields 12.69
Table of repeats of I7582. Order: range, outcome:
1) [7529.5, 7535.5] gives 13.68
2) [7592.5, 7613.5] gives 13.21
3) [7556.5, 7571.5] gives 13.7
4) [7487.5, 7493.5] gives 12.9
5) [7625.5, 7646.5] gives 13.05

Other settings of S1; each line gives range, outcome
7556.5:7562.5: 13.31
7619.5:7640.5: 12.35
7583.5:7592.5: 12.9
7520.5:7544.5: 12.78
